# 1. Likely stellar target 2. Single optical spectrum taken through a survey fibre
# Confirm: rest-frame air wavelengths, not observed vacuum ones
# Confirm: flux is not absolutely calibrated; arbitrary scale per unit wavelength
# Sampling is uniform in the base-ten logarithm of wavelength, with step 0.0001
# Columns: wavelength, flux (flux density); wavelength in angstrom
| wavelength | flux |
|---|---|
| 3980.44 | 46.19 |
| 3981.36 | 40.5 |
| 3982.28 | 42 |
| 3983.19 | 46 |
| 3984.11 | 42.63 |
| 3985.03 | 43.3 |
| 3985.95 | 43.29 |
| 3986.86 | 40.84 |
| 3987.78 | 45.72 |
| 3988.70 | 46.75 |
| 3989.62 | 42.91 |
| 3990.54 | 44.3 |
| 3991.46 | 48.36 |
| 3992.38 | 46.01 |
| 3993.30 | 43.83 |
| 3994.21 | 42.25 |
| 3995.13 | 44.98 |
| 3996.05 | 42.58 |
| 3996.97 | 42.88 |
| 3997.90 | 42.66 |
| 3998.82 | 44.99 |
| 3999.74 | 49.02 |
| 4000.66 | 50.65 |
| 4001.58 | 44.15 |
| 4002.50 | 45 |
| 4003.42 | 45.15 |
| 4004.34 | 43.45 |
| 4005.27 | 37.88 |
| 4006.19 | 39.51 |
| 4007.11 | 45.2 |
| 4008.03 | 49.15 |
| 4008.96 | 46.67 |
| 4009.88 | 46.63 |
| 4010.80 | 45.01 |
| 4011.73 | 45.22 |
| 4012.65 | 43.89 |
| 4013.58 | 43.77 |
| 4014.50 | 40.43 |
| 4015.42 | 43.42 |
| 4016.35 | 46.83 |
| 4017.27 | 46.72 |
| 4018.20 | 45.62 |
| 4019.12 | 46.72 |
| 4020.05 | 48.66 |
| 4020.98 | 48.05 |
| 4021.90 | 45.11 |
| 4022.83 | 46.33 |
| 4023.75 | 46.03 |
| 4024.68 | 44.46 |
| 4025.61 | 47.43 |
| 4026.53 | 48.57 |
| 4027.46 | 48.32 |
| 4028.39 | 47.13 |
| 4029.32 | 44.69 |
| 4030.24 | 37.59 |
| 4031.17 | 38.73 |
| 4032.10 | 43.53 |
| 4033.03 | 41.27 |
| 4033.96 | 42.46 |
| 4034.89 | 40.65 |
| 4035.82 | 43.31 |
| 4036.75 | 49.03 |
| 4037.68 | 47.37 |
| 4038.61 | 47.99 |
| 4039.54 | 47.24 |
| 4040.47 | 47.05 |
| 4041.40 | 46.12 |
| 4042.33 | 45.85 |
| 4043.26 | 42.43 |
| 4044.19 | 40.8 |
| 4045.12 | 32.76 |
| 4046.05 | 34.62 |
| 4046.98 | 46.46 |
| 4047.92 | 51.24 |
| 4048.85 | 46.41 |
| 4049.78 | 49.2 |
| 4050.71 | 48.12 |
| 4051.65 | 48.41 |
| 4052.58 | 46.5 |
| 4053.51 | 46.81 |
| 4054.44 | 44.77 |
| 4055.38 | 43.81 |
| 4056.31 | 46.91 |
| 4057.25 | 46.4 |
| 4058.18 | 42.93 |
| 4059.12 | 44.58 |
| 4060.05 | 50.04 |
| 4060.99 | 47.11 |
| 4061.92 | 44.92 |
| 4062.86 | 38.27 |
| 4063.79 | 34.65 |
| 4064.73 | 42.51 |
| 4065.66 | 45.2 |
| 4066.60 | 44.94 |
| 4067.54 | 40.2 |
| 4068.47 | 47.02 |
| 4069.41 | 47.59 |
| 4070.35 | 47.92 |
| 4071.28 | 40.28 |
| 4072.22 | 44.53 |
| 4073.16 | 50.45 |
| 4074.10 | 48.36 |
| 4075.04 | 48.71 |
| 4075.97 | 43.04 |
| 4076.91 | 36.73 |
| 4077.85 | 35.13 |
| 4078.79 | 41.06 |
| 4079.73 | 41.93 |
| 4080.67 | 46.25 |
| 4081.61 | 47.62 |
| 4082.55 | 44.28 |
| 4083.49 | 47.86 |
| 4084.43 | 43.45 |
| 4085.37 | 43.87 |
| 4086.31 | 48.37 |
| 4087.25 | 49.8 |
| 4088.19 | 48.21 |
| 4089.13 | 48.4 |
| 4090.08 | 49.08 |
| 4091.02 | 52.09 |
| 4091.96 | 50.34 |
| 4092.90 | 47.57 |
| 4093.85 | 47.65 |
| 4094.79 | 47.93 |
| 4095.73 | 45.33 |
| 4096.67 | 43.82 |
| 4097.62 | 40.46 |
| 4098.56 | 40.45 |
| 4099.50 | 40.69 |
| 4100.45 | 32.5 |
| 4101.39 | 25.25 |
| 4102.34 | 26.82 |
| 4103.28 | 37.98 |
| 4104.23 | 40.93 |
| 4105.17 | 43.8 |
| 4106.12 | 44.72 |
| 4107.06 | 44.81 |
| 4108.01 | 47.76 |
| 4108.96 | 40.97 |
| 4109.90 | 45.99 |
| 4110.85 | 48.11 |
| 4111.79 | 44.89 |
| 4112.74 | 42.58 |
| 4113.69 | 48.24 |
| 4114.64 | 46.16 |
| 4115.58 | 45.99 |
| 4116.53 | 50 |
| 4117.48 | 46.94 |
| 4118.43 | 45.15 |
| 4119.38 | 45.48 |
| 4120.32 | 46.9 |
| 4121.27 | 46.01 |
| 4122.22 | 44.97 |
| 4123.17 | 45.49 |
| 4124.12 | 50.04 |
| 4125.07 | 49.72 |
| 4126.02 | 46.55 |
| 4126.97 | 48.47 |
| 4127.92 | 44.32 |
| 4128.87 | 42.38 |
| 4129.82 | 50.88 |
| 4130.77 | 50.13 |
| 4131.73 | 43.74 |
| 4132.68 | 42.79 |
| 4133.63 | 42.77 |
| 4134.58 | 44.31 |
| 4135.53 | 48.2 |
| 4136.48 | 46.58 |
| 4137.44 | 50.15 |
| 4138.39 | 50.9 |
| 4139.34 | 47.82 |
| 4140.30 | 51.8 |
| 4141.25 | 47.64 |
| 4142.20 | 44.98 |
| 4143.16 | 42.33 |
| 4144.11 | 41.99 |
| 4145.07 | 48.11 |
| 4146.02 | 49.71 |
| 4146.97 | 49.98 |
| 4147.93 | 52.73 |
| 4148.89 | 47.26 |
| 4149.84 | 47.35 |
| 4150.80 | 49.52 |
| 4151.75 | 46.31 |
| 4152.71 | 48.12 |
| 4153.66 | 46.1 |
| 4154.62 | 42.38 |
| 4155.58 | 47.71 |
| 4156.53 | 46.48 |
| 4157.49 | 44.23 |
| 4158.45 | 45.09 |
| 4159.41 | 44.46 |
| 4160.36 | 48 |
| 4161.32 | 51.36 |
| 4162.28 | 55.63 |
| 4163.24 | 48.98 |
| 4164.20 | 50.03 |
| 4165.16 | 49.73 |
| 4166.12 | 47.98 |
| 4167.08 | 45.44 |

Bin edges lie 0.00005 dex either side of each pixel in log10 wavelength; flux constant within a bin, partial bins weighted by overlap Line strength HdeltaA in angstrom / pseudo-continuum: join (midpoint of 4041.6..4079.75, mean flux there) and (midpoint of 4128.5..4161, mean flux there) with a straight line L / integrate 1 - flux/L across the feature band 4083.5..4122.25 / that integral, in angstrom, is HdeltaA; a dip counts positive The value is 0.9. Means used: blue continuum 44.2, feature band 44.4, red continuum 46.9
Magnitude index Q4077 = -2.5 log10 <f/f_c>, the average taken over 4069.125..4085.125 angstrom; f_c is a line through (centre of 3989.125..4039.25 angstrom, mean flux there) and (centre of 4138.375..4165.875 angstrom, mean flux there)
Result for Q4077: 0.04 mag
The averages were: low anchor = 44.9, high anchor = 47.8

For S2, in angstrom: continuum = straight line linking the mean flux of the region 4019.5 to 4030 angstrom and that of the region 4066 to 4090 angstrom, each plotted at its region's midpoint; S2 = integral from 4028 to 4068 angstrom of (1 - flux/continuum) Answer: 1.5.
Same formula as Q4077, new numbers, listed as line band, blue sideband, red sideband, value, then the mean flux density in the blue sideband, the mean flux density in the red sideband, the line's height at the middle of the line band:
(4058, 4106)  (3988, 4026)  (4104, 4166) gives 0.058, 45.1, 46.9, 46.1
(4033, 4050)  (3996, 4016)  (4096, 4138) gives 0.001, 44.5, 44.2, 44.4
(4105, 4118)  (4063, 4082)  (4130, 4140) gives -0.003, 43.6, 46.9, 45.7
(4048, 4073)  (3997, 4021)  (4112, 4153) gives 0.016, 45.1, 47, 45.9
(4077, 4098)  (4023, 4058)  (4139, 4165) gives 0.006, 44.9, 47.6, 46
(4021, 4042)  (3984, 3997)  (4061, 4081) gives -0.033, 44.1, 43.4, 43.8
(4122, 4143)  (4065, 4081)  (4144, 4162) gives -0.010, 44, 47.4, 46.5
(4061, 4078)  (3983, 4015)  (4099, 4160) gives 0.032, 44.4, 45.4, 44.9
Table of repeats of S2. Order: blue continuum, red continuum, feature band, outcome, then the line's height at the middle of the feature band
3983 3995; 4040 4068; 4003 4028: -0.6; 44.3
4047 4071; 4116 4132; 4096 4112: 2.0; 46.5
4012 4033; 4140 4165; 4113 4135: 0.3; 47.1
